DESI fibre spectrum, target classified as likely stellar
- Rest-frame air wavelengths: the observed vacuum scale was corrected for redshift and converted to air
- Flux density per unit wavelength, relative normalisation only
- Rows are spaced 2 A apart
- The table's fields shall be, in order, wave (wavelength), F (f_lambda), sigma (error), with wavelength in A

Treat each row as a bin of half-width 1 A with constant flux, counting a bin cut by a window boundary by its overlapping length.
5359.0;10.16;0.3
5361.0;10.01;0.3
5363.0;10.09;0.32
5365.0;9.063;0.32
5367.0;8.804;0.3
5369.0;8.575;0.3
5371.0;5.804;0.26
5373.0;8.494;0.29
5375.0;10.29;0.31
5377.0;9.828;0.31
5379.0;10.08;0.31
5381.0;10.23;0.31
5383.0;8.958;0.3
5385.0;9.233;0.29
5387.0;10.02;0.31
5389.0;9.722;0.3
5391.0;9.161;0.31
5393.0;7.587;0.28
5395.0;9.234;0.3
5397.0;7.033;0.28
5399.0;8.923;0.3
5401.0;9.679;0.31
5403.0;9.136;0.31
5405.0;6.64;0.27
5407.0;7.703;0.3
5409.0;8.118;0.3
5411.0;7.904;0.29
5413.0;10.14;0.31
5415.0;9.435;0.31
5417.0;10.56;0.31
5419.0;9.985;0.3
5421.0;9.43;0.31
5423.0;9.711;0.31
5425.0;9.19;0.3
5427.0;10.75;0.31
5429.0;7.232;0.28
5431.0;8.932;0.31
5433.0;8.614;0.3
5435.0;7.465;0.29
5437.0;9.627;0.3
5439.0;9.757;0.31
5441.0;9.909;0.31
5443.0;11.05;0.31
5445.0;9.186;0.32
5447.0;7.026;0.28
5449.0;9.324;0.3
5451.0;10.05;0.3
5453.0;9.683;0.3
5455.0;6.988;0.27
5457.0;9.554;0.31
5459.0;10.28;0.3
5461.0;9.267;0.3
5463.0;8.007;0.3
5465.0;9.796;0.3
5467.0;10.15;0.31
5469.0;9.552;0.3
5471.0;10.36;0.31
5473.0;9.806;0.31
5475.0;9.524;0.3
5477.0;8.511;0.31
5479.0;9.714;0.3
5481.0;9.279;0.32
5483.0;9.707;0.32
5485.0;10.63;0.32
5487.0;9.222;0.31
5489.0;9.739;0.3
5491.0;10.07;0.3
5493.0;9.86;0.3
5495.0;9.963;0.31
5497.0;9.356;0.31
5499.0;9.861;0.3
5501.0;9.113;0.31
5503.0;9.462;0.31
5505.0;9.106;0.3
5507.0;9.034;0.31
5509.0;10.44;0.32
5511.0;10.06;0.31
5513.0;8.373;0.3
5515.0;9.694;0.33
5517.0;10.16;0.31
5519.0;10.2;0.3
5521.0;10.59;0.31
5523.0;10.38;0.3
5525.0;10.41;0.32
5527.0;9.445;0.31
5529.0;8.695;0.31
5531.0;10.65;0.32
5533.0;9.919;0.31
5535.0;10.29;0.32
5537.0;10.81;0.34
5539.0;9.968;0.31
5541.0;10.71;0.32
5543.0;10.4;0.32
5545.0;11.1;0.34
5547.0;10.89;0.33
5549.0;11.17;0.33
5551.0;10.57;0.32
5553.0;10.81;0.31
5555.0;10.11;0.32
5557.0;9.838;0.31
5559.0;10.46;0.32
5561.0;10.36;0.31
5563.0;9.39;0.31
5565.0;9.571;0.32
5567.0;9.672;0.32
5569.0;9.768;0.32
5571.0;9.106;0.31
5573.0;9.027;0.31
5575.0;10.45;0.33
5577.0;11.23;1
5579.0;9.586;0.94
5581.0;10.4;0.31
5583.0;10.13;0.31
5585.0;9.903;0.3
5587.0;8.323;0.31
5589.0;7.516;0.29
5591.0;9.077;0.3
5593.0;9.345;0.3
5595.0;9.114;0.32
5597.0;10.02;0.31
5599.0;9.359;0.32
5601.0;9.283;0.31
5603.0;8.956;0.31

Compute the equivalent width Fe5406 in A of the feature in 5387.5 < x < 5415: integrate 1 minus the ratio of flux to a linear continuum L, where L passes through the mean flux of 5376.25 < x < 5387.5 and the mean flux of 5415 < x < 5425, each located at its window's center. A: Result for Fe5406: 3.27 A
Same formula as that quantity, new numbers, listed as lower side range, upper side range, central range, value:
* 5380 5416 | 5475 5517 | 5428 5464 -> 0.8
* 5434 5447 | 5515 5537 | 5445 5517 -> 1.7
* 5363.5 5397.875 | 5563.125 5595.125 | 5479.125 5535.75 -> -2.7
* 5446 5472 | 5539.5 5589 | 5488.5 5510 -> -0.2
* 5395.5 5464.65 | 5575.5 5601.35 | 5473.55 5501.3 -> -1.3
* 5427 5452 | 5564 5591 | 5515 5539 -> -1.8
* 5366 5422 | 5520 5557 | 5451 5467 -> 0.6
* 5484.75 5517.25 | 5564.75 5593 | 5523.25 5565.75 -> -3.1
